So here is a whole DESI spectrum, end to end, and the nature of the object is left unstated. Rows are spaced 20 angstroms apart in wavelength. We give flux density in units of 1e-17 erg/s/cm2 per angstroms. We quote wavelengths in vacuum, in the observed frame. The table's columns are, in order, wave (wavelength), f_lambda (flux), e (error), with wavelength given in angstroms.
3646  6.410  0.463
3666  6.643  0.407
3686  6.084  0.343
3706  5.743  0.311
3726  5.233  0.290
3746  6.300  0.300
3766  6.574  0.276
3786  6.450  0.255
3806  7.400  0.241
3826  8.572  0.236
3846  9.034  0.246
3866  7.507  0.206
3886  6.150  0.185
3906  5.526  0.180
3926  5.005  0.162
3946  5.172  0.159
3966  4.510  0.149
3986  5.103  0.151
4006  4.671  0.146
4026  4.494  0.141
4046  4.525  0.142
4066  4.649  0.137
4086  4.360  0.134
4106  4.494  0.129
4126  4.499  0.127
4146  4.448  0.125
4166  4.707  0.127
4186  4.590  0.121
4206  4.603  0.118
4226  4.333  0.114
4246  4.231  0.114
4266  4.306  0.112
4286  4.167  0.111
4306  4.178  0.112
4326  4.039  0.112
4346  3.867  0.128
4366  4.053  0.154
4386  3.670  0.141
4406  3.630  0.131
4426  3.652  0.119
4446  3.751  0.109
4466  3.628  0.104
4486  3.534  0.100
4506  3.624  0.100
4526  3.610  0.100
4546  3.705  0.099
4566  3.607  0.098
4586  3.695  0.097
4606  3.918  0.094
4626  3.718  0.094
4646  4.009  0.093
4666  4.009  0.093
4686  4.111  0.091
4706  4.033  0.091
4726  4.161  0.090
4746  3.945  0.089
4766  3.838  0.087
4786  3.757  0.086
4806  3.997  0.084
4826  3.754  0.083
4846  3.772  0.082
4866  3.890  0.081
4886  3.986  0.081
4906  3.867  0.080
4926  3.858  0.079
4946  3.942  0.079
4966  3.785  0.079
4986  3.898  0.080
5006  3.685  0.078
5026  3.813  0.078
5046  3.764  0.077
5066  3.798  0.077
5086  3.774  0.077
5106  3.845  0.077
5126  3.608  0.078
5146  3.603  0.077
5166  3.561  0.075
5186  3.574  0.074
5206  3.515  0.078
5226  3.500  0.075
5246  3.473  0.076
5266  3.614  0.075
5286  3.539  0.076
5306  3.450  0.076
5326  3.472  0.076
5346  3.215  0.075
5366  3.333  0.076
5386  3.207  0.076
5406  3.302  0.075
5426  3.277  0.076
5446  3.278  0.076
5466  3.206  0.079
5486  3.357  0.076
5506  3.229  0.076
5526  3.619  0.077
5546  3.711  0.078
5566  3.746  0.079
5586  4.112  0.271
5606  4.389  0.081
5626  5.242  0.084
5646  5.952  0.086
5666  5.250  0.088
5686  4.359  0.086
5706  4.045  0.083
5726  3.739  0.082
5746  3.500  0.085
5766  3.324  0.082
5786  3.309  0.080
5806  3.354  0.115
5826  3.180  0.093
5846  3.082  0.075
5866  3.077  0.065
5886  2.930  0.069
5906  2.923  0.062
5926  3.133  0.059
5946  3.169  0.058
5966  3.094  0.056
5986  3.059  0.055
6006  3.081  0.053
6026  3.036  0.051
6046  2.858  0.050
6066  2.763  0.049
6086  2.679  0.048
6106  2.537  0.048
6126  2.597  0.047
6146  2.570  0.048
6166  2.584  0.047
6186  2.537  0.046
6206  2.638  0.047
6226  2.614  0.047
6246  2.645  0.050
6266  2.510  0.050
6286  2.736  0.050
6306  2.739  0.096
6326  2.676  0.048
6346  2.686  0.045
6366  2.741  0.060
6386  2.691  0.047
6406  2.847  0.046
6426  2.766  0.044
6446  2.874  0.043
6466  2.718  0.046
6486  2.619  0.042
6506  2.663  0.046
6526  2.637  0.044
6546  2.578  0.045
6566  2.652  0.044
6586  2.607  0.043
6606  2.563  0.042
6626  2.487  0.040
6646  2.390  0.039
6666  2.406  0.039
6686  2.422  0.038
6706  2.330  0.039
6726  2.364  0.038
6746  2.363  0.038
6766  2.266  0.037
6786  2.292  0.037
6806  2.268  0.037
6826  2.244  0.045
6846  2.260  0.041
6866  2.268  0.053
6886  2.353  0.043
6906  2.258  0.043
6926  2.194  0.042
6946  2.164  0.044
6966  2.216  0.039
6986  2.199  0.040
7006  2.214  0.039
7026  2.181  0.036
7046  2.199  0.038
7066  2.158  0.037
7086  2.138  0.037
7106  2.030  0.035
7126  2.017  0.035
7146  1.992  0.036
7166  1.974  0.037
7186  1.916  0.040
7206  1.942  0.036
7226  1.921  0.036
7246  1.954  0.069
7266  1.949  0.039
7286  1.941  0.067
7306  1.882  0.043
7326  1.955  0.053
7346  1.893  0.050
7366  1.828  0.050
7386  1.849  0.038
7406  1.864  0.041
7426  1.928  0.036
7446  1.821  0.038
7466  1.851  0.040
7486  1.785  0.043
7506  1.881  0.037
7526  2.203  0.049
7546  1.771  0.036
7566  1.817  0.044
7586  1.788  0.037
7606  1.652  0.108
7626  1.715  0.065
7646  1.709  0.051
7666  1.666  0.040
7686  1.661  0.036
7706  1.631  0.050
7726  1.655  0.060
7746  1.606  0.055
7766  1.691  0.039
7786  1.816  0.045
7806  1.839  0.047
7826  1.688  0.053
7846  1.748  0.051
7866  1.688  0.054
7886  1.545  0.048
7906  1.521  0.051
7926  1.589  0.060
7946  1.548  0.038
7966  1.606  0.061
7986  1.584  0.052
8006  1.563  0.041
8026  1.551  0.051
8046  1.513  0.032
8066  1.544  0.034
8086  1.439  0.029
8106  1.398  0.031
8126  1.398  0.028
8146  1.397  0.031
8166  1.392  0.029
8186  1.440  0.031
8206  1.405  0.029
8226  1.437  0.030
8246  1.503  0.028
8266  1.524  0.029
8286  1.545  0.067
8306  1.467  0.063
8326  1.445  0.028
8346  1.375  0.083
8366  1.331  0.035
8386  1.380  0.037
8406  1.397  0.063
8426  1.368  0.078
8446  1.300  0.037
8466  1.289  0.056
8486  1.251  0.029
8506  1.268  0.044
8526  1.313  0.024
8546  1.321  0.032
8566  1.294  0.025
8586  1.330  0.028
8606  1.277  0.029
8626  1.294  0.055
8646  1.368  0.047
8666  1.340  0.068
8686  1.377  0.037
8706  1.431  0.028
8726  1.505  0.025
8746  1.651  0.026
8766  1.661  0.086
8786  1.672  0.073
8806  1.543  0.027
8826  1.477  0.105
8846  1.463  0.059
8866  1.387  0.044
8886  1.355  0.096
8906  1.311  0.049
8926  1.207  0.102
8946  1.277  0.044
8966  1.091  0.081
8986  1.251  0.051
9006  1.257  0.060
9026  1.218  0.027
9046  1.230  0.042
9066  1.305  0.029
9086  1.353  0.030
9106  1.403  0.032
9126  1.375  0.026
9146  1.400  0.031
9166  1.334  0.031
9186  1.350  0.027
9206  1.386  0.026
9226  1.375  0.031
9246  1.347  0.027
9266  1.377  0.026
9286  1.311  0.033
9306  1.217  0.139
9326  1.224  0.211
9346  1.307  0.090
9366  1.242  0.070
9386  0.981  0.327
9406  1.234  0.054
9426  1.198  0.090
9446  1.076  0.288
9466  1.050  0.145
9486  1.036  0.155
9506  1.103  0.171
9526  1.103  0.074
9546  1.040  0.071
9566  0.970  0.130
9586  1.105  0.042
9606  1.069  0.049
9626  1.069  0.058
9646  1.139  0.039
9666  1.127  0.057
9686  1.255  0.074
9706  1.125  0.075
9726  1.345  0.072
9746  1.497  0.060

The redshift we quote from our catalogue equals 1.02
